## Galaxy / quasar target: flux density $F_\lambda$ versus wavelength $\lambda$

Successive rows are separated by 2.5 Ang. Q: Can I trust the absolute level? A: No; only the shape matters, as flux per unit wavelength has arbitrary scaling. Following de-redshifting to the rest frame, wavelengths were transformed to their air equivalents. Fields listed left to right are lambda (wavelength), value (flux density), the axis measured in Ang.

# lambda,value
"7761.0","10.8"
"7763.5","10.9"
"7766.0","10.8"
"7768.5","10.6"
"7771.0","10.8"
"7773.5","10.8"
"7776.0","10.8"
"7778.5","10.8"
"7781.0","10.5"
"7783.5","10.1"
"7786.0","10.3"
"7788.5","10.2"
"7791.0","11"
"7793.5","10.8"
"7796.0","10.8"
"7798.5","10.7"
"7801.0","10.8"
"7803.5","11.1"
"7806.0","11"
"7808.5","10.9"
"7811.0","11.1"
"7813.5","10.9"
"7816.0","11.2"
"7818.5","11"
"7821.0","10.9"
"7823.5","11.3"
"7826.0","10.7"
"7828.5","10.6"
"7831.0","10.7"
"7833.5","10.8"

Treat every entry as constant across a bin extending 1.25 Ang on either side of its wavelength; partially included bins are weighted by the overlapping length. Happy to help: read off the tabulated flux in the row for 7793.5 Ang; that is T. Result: 10.8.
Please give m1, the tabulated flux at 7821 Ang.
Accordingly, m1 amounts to 10.9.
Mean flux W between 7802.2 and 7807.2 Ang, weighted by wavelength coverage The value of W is 11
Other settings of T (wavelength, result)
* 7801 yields 10.8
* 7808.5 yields 10.9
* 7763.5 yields 10.9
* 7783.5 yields 10.1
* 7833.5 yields 10.8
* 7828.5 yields 10.6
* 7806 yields 11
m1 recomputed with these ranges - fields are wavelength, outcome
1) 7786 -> 10.3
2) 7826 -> 10.7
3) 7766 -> 10.8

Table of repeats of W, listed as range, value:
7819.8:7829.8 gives 10.9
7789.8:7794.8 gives 10.9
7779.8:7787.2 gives 10.3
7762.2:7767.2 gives 10.8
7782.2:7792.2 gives 10.4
